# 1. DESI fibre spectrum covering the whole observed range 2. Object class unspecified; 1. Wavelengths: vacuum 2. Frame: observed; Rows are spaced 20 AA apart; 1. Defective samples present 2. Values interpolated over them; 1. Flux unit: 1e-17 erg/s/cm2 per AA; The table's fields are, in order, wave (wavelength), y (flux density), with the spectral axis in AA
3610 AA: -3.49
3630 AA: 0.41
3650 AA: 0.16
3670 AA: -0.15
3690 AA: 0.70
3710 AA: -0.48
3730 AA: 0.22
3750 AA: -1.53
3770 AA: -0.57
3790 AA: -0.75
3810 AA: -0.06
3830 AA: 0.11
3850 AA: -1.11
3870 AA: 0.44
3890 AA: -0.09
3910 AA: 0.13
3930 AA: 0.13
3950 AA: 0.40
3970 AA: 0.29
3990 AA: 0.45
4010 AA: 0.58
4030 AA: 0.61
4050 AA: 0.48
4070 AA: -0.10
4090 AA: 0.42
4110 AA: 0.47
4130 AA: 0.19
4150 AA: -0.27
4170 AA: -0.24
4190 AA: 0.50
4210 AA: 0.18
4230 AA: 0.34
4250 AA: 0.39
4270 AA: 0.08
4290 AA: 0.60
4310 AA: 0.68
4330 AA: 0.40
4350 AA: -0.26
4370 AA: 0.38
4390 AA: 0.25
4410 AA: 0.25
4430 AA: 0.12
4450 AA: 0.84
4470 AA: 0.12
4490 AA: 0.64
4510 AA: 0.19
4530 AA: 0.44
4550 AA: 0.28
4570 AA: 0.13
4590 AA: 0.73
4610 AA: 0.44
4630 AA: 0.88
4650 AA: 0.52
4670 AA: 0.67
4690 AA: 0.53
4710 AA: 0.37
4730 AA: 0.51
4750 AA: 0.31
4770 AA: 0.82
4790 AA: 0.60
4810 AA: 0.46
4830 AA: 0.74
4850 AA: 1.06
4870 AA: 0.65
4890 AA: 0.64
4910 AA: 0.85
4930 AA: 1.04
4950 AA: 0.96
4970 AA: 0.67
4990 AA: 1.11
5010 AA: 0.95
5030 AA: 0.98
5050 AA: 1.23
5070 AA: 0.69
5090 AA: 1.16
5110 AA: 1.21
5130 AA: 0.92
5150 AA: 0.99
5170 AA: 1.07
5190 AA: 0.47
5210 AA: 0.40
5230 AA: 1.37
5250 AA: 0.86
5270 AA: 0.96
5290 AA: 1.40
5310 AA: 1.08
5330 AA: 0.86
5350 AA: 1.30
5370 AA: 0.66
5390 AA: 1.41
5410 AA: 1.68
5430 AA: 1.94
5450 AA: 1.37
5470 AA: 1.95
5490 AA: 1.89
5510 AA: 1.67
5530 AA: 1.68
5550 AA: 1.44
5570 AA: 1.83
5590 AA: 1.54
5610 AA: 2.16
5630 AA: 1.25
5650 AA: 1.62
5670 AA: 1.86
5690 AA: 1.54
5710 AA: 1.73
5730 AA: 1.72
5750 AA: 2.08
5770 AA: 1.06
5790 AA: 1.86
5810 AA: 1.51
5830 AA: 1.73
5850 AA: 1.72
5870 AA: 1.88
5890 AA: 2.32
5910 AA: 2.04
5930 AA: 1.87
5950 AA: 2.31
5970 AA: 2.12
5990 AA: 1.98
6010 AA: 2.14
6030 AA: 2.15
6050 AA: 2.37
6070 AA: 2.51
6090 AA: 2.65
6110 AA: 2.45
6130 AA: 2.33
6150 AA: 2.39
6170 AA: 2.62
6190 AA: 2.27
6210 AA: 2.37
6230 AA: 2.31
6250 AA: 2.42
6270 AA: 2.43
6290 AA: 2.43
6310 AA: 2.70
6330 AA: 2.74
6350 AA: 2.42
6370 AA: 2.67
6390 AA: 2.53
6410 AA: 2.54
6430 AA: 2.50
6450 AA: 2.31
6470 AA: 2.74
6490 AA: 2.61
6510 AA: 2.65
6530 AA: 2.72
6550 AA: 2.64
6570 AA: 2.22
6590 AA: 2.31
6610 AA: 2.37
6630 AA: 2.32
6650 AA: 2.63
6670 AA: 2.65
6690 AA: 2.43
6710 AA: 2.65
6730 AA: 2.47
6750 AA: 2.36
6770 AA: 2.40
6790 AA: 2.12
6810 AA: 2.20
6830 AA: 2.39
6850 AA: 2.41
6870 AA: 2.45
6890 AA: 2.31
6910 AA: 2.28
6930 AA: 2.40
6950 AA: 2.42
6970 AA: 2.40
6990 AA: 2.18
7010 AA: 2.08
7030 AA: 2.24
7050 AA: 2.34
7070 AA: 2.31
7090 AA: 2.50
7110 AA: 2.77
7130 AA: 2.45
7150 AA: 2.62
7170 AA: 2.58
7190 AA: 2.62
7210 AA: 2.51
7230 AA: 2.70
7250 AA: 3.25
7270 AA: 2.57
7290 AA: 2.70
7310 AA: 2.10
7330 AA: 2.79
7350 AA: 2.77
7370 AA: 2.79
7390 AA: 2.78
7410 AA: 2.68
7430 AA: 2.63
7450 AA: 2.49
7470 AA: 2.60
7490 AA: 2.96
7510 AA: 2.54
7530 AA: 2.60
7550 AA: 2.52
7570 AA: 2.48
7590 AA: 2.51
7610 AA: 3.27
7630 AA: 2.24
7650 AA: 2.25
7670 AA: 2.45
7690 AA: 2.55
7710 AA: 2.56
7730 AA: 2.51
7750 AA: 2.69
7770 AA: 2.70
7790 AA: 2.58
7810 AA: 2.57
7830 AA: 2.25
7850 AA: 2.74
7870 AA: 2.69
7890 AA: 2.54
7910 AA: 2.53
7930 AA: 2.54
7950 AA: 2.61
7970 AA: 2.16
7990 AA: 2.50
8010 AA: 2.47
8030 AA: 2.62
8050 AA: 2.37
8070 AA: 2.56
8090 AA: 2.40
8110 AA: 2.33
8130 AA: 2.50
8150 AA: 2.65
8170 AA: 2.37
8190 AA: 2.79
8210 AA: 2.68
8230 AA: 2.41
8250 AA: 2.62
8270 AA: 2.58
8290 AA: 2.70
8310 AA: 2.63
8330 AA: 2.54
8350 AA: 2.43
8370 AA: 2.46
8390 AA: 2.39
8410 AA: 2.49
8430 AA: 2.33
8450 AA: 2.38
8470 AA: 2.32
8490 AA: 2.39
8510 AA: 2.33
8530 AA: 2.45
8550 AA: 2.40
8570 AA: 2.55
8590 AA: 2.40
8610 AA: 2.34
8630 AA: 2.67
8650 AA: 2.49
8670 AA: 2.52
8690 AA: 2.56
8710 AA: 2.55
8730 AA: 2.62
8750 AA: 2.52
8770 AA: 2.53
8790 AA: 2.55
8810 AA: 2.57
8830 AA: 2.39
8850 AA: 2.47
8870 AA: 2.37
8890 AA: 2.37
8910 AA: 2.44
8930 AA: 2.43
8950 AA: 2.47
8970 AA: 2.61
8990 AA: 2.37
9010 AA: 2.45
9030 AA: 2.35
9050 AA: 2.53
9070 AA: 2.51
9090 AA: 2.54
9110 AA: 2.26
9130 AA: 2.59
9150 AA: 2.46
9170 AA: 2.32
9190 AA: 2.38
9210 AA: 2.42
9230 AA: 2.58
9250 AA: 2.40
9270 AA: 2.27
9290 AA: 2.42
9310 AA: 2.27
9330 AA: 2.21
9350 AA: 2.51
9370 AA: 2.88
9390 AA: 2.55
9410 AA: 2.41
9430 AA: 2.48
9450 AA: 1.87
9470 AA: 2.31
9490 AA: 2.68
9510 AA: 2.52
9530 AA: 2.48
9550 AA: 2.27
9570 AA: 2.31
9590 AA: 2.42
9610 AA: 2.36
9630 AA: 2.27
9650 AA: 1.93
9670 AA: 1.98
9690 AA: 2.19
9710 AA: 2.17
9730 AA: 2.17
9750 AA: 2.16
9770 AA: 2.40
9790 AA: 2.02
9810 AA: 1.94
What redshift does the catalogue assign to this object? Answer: 0.352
